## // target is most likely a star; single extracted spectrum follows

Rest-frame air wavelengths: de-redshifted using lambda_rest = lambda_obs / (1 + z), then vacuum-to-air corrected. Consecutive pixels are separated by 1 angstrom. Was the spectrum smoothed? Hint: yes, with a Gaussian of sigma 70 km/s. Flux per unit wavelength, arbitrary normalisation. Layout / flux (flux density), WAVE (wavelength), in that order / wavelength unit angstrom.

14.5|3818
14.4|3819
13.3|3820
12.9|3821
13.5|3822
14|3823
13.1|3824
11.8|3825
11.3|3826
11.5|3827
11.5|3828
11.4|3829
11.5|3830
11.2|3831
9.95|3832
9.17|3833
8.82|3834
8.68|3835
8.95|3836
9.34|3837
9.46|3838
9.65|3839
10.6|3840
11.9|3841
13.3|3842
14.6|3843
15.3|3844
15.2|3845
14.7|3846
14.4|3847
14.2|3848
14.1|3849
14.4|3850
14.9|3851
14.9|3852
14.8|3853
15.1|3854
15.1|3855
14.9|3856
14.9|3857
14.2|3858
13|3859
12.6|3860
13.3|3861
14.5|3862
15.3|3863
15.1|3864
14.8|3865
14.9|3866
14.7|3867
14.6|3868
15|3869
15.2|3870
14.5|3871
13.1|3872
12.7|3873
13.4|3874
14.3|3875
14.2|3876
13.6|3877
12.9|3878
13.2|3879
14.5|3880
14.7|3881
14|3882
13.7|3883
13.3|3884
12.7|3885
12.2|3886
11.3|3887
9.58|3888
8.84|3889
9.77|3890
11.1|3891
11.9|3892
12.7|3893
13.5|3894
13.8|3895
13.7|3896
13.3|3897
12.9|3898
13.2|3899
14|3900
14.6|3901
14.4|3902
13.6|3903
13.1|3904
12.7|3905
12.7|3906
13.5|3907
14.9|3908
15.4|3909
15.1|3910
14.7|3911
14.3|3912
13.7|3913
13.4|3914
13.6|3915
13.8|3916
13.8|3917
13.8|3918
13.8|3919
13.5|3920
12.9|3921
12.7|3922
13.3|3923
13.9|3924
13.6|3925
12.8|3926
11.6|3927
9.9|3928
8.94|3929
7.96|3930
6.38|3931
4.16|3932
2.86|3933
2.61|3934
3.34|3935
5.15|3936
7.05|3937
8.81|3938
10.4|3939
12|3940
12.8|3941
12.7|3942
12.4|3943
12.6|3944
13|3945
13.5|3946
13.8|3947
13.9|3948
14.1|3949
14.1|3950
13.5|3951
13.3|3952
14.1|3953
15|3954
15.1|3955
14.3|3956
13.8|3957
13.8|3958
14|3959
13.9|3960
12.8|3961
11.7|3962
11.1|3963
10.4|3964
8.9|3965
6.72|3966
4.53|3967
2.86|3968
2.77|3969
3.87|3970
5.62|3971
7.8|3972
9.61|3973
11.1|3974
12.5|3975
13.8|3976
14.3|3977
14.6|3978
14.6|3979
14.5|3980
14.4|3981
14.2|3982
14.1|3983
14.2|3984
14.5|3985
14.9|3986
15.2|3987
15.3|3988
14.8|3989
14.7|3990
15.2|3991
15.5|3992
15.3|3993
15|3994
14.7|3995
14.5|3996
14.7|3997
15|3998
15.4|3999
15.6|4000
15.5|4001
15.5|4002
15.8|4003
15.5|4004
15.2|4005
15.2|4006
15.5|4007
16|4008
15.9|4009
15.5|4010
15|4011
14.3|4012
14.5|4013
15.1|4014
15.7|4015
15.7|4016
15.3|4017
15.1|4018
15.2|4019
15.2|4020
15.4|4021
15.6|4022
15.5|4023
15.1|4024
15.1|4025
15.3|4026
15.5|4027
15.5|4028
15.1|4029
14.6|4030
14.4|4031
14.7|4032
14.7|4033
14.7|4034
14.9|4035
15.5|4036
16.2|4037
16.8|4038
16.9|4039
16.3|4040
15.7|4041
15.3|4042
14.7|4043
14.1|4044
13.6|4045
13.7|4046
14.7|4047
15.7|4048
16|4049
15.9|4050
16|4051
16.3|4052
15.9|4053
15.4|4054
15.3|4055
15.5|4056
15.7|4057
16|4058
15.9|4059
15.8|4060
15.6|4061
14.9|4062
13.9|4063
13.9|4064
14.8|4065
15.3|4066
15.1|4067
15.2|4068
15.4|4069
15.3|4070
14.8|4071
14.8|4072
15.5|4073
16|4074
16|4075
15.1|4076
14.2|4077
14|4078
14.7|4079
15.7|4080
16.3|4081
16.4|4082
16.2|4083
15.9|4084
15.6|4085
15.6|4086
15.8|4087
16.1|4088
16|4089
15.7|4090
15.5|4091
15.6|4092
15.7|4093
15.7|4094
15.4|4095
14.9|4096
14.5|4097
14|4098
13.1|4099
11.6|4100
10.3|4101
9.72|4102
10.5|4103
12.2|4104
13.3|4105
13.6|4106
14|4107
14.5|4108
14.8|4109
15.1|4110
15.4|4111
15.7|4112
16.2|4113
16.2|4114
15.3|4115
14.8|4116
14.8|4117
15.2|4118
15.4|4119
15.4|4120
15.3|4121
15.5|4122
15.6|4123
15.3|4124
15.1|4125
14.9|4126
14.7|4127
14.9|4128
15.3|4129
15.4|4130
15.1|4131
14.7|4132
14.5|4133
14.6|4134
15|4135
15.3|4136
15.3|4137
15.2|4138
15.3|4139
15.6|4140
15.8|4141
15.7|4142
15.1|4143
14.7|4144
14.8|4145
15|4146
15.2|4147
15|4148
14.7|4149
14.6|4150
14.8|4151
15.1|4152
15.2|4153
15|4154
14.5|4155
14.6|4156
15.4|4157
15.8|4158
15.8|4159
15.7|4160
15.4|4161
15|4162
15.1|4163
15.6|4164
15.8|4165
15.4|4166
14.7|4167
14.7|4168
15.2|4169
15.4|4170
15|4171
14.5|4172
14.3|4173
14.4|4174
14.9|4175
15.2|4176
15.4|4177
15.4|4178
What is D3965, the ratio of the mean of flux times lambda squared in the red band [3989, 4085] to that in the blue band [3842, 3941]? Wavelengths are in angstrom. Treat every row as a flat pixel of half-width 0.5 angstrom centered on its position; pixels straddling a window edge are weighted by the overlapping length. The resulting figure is 1.29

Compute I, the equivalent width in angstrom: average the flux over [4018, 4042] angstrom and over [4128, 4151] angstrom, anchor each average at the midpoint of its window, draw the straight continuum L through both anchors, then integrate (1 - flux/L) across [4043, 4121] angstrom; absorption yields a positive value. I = 1.6 angstrom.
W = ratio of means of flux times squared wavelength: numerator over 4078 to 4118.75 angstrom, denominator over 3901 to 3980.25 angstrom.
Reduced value 1.4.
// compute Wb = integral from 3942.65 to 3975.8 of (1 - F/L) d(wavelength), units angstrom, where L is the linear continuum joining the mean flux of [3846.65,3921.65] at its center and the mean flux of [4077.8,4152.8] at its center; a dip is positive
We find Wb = 6.6 angstrom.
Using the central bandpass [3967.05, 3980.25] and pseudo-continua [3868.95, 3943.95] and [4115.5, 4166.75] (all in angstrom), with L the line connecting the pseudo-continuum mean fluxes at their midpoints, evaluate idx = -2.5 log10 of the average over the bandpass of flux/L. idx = 0.34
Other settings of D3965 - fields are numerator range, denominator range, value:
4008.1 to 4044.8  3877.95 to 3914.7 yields 1.24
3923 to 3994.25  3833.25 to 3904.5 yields 0.91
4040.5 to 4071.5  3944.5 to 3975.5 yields 1.43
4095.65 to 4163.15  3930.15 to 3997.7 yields 1.37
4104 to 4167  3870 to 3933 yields 1.33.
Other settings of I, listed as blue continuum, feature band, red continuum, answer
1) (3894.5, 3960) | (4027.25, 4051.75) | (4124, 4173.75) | -2.74 angstrom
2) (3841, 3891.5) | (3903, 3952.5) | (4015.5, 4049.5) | 8.76 angstrom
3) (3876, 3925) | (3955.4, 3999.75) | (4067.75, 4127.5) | 4.70 angstrom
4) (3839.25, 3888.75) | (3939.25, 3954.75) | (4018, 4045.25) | 1.27 angstrom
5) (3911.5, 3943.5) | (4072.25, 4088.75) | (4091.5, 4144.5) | -2.01 angstrom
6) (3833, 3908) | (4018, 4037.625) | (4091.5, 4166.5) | -1.37 angstrom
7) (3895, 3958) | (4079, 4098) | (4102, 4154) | -1.69 angstrom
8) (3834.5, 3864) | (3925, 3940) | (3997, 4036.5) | 6.96 angstrom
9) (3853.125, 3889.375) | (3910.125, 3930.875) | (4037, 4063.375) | 2.17 angstrom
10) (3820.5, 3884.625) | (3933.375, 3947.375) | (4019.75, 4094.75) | 4.18 angstrom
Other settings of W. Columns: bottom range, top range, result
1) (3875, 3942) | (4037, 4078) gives 1.38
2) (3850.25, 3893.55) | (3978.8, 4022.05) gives 1.19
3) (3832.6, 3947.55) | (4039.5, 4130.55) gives 1.32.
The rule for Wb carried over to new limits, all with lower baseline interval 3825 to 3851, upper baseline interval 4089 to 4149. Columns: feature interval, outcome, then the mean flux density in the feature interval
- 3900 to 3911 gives -1.3 angstrom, 14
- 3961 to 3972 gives 5.0 angstrom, 7.16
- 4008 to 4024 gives -1.9 angstrom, 15.3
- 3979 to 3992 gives -1.3 angstrom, 14.7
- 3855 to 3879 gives -4.0 angstrom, 14.2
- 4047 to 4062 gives -1.8 angstrom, 15.7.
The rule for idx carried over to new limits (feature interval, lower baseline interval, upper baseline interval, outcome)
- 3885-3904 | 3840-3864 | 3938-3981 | 0.06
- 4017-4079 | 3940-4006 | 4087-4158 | -0.10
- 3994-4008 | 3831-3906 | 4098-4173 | -0.10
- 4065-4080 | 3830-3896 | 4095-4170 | -0.05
